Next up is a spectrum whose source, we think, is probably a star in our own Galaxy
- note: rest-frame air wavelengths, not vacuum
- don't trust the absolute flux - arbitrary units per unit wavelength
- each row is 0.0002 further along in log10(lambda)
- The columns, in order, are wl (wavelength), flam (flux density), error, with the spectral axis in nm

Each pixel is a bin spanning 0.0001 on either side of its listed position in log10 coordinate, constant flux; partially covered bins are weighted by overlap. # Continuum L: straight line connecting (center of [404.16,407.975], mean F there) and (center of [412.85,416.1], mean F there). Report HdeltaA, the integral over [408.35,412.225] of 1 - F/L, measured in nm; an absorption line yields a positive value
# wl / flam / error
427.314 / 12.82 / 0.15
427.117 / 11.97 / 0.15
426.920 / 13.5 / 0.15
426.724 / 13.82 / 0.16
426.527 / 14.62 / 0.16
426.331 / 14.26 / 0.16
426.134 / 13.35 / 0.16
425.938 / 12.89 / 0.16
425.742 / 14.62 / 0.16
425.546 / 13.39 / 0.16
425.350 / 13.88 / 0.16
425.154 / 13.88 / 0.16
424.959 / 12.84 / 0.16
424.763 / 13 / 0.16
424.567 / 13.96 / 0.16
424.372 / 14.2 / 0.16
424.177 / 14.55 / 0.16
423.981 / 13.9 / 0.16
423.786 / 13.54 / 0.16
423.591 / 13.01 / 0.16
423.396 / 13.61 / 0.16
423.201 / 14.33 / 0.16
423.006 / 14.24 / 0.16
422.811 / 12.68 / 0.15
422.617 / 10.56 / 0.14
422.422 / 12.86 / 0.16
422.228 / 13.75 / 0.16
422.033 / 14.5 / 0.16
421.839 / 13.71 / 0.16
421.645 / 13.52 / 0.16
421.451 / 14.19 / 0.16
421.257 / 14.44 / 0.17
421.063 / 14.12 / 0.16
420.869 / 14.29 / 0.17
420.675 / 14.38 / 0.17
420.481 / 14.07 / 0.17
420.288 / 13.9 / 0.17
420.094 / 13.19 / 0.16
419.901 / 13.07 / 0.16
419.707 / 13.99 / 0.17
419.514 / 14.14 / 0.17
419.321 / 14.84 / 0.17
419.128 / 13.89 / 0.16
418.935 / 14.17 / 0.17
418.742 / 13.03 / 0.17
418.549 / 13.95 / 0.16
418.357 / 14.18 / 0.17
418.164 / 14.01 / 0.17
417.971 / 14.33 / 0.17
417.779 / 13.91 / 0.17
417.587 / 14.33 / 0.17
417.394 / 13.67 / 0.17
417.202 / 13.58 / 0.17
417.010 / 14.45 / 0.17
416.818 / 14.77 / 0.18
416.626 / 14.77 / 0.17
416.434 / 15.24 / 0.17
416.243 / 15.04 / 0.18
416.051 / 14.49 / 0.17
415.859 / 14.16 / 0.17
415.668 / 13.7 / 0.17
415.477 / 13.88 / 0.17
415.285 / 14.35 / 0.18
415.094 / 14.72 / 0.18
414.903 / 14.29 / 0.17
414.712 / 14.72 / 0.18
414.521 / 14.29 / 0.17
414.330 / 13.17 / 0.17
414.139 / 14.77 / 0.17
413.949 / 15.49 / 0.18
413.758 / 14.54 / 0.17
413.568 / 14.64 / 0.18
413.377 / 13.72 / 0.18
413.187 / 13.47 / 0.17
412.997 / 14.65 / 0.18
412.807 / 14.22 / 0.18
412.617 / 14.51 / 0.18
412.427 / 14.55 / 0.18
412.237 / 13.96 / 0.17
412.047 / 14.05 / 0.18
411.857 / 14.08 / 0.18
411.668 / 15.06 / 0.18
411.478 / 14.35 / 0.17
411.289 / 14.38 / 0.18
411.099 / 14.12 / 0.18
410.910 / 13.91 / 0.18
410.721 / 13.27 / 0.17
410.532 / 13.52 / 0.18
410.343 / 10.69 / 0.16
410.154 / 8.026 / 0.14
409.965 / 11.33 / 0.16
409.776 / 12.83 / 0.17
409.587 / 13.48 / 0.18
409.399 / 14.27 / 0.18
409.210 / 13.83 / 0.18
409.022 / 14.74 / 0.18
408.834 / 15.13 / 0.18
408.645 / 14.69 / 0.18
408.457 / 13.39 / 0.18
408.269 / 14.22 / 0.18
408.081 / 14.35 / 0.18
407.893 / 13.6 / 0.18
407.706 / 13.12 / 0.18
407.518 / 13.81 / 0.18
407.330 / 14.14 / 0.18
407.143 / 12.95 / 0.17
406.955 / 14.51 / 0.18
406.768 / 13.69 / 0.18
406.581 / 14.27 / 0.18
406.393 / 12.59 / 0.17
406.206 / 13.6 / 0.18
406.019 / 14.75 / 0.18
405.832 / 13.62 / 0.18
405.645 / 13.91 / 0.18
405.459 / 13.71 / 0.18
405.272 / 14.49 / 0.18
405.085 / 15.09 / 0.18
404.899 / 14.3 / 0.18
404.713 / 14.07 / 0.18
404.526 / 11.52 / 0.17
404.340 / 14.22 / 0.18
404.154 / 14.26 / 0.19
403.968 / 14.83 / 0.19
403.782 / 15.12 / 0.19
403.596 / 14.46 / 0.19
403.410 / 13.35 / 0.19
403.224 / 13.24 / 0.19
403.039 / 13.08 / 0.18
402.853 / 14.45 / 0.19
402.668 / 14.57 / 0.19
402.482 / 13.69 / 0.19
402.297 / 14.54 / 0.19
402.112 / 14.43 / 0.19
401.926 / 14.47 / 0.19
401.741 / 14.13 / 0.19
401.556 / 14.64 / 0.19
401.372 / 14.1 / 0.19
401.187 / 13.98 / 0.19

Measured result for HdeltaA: 0.161 nm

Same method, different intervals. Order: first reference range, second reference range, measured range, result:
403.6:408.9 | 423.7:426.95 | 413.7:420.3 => -0.15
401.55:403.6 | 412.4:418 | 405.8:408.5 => 0.07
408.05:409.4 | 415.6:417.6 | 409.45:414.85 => 0.24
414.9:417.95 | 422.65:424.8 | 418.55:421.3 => 0.01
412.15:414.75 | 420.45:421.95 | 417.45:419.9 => 0.03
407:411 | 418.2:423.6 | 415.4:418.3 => -0.15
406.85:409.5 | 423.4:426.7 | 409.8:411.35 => 0.18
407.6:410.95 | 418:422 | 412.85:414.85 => -0.12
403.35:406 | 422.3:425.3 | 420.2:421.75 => -0.07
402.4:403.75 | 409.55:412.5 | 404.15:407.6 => -0.05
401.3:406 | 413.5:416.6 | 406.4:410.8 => 0.28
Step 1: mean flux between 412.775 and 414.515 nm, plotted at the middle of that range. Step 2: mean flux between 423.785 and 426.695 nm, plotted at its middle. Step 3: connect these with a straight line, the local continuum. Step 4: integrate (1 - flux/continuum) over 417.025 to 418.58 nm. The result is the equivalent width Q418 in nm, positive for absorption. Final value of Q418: 0.011 nm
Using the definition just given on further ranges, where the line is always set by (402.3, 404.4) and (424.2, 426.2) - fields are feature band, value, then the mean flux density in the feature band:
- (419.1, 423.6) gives 0.00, 13.7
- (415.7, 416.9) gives -0.07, 14.7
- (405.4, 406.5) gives 0.03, 13.7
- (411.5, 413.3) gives -0.05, 14.3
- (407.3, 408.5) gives 0.02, 13.8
